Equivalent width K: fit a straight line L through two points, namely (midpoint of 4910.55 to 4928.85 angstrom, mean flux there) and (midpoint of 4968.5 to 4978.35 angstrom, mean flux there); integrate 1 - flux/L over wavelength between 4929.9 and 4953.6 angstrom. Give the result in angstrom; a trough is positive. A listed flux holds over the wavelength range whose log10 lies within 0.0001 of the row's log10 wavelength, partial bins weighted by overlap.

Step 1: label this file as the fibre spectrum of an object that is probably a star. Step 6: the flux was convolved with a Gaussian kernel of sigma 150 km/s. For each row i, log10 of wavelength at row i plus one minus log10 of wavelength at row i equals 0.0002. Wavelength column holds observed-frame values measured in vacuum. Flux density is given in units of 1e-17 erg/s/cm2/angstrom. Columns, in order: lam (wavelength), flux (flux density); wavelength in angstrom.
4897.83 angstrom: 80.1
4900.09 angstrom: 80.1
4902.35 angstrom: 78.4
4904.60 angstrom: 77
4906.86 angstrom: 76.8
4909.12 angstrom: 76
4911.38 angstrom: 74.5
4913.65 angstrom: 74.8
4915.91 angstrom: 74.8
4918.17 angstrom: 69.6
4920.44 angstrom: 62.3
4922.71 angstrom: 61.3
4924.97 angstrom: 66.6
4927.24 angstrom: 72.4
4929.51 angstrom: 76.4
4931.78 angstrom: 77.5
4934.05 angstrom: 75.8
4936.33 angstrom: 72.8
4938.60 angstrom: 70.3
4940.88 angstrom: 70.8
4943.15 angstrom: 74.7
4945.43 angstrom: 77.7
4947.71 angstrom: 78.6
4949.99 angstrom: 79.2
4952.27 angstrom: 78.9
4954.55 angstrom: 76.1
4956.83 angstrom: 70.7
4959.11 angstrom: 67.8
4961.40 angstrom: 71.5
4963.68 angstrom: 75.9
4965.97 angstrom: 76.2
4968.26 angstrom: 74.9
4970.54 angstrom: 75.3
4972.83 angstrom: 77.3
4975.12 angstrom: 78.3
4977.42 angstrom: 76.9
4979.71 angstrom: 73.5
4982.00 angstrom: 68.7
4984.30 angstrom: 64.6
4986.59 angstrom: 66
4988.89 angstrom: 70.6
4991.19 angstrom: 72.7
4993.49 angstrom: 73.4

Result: -1.0 angstrom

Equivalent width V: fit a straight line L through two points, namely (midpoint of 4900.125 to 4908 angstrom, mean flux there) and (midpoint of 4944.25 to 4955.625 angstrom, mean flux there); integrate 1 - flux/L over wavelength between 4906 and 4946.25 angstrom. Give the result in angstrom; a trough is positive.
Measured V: 2.8 angstrom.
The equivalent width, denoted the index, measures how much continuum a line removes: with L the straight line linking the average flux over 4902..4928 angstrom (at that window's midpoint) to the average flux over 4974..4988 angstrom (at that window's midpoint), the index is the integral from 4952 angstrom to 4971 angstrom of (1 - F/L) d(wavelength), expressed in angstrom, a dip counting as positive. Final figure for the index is -0.6 angstrom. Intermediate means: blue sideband 71.9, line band 73.9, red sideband 71.3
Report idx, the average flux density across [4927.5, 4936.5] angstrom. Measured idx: 75.6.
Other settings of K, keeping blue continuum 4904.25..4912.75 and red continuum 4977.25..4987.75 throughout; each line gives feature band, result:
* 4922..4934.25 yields 0.40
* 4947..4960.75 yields -0.59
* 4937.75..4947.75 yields -0.17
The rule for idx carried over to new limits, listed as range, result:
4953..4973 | 73.9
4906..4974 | 73.6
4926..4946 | 74.1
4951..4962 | 73.2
